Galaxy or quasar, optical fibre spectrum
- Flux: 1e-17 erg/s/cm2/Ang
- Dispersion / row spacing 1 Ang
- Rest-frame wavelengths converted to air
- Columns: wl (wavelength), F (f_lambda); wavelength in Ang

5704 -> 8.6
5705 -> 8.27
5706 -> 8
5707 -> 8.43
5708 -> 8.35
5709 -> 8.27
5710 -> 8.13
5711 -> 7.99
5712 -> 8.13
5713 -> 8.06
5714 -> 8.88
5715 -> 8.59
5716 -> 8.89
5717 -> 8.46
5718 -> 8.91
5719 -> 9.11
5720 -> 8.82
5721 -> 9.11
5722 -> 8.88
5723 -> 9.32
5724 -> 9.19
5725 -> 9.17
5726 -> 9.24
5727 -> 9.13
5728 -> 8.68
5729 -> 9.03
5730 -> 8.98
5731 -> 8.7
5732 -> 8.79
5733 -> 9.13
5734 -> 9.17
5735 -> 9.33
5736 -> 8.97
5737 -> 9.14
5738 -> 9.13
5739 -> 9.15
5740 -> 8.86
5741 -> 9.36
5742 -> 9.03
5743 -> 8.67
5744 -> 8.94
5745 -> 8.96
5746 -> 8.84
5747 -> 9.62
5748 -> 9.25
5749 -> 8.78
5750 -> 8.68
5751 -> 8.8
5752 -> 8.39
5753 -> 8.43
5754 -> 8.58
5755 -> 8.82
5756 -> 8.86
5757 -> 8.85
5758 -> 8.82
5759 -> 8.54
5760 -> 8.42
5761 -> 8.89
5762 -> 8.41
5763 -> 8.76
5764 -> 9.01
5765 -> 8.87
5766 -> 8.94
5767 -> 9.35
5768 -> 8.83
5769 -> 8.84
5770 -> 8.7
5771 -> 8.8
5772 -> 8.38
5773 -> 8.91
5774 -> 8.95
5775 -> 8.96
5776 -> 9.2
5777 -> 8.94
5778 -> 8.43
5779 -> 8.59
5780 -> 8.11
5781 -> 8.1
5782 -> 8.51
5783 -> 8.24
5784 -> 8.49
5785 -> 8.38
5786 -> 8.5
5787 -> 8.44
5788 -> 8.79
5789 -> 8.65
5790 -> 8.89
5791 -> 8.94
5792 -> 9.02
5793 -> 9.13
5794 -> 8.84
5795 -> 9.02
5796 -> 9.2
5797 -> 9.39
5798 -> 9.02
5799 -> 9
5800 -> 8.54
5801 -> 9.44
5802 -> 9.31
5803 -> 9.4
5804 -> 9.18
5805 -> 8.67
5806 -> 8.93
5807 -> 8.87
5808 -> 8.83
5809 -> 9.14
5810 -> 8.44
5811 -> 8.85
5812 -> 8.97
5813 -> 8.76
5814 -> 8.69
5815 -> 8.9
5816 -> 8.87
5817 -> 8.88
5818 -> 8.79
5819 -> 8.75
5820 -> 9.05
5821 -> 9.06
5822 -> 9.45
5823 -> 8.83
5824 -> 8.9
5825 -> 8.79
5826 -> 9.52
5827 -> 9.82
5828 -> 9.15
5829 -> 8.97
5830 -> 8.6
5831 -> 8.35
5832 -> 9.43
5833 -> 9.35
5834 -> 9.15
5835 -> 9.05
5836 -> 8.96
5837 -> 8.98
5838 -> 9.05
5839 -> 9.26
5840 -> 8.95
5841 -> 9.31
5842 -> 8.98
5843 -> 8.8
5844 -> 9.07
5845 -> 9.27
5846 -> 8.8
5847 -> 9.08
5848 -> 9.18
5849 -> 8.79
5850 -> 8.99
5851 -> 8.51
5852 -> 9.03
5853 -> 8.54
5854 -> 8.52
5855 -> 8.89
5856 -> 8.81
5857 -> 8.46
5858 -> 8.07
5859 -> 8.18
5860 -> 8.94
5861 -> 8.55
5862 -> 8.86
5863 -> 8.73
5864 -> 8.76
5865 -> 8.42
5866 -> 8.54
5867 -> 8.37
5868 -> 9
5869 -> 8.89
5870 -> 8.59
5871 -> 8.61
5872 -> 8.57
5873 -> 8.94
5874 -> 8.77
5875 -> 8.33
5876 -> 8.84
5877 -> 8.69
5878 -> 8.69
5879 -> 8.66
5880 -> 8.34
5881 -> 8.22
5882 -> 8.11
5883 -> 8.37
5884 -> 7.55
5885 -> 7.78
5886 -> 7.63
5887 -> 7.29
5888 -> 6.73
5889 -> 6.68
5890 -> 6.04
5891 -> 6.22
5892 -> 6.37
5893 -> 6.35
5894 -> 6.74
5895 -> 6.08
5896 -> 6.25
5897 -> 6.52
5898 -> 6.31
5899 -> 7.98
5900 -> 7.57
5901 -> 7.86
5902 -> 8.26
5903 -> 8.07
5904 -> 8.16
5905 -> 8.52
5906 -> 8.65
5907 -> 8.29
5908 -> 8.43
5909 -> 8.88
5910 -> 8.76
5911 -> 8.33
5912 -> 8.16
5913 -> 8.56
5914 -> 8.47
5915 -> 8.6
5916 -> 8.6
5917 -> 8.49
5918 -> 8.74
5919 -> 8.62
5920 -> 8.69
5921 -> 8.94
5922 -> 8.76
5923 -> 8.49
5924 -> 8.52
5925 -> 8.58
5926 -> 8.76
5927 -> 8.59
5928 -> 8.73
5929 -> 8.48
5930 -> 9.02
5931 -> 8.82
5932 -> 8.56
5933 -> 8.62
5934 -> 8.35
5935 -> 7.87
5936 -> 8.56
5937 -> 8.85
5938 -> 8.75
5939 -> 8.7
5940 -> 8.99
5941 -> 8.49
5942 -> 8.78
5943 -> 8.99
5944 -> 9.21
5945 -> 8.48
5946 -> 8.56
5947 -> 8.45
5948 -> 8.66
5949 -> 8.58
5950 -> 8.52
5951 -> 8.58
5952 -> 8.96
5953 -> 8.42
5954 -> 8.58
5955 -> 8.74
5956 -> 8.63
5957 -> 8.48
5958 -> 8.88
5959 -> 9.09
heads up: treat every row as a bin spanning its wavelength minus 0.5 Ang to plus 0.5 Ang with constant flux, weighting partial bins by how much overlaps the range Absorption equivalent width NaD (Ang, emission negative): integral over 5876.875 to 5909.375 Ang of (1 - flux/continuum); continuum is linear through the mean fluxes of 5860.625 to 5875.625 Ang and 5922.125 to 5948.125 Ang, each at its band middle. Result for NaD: 4.10 Ang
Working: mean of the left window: 8.66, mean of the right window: 8.65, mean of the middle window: 7.57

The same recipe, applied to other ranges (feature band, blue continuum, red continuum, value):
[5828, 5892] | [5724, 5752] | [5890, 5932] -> -1.4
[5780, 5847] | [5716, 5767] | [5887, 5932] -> -3.3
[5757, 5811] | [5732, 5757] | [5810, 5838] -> 0.9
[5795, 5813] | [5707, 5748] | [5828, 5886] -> -0.4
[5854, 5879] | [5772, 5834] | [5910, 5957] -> 0.3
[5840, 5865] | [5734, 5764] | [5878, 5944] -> -1.2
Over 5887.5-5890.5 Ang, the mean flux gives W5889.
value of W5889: 6.48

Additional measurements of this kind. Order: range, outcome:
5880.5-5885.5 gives 8.01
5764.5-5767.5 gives 9.05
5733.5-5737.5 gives 9.15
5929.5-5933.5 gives 8.75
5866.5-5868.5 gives 8.68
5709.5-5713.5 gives 8.08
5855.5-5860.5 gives 8.49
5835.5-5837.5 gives 8.97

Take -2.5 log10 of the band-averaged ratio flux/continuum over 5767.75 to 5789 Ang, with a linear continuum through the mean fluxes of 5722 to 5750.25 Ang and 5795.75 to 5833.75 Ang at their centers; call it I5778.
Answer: 0.049 mag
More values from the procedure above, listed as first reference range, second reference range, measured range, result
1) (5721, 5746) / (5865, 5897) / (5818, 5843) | -0.10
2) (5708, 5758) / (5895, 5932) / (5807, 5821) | -0.03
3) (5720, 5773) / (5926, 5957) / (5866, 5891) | 0.08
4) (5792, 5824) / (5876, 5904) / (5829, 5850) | -0.08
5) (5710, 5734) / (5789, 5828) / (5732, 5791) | 0.01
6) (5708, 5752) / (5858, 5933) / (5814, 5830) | -0.07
